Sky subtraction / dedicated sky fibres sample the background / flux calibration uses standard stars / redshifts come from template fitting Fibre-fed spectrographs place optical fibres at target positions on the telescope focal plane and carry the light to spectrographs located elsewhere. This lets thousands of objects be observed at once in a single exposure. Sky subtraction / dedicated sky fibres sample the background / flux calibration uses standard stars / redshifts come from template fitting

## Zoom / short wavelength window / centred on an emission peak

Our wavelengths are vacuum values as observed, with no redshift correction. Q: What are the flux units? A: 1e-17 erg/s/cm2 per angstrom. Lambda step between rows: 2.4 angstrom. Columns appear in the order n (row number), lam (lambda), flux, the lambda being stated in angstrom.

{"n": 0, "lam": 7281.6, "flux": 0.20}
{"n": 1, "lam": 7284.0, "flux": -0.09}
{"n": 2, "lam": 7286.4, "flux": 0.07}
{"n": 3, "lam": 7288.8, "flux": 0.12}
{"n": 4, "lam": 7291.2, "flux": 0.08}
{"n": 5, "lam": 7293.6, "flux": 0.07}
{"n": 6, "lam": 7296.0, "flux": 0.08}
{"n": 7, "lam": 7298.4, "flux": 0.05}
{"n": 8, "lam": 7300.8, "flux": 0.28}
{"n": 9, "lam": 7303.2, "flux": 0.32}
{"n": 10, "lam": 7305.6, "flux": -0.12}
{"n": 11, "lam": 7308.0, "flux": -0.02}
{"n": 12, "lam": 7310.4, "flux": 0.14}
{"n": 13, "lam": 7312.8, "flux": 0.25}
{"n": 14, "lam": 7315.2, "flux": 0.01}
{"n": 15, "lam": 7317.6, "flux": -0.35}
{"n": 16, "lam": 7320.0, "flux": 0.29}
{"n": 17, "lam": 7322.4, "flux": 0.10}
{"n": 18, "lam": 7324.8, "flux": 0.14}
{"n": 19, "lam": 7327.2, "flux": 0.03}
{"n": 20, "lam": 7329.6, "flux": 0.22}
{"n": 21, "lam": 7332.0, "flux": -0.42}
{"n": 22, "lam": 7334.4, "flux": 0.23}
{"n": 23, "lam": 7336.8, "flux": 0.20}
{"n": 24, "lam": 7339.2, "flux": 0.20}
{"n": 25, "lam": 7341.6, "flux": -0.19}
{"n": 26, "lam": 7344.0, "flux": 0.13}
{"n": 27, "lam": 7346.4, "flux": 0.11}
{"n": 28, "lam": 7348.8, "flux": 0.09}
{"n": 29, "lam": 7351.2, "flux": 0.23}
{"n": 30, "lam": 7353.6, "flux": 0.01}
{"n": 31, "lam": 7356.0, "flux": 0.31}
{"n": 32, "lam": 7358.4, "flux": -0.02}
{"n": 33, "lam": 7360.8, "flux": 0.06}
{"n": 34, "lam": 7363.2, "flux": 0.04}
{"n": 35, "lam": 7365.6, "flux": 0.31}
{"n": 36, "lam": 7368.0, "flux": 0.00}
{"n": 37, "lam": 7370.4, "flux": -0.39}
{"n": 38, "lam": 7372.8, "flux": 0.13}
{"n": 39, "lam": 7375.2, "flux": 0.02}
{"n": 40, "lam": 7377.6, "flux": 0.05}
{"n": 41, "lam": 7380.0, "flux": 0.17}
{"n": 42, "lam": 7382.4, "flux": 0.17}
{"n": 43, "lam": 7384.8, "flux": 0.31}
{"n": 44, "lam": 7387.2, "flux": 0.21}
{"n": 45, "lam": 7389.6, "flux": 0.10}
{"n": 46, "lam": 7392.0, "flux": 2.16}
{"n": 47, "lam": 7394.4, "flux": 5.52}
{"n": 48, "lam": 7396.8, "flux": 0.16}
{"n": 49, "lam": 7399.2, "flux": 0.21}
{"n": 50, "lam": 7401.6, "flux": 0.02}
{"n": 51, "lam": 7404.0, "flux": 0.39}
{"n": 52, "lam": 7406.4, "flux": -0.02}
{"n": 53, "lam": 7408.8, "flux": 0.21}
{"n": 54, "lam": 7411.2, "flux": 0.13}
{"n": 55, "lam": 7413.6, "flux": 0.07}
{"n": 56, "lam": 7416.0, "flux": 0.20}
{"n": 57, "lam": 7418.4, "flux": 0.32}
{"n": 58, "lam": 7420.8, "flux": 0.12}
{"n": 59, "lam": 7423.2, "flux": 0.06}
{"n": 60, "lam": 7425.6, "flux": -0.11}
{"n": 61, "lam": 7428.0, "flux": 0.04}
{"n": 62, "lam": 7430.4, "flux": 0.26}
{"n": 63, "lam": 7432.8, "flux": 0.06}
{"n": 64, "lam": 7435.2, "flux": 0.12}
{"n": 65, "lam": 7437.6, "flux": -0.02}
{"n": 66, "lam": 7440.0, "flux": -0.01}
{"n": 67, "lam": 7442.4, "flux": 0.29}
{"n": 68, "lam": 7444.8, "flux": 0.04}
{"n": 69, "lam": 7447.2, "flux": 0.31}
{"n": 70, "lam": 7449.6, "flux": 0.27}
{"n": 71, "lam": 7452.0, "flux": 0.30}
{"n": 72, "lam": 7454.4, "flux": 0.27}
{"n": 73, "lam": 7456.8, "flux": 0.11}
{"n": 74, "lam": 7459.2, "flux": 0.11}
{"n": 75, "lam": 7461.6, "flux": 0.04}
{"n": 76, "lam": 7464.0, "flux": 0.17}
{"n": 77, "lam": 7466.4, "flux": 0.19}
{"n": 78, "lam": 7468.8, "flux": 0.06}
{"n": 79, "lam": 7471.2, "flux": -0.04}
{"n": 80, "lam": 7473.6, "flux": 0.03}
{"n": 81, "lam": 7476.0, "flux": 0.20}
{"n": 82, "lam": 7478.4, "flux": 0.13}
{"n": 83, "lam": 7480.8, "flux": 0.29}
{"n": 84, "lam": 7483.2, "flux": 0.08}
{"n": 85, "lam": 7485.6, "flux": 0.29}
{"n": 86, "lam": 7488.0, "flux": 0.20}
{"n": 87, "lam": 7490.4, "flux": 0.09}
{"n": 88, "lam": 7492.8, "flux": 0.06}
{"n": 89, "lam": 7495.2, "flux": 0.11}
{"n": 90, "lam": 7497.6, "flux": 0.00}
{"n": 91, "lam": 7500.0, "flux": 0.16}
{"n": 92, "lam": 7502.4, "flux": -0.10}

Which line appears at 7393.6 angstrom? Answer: H-alpha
